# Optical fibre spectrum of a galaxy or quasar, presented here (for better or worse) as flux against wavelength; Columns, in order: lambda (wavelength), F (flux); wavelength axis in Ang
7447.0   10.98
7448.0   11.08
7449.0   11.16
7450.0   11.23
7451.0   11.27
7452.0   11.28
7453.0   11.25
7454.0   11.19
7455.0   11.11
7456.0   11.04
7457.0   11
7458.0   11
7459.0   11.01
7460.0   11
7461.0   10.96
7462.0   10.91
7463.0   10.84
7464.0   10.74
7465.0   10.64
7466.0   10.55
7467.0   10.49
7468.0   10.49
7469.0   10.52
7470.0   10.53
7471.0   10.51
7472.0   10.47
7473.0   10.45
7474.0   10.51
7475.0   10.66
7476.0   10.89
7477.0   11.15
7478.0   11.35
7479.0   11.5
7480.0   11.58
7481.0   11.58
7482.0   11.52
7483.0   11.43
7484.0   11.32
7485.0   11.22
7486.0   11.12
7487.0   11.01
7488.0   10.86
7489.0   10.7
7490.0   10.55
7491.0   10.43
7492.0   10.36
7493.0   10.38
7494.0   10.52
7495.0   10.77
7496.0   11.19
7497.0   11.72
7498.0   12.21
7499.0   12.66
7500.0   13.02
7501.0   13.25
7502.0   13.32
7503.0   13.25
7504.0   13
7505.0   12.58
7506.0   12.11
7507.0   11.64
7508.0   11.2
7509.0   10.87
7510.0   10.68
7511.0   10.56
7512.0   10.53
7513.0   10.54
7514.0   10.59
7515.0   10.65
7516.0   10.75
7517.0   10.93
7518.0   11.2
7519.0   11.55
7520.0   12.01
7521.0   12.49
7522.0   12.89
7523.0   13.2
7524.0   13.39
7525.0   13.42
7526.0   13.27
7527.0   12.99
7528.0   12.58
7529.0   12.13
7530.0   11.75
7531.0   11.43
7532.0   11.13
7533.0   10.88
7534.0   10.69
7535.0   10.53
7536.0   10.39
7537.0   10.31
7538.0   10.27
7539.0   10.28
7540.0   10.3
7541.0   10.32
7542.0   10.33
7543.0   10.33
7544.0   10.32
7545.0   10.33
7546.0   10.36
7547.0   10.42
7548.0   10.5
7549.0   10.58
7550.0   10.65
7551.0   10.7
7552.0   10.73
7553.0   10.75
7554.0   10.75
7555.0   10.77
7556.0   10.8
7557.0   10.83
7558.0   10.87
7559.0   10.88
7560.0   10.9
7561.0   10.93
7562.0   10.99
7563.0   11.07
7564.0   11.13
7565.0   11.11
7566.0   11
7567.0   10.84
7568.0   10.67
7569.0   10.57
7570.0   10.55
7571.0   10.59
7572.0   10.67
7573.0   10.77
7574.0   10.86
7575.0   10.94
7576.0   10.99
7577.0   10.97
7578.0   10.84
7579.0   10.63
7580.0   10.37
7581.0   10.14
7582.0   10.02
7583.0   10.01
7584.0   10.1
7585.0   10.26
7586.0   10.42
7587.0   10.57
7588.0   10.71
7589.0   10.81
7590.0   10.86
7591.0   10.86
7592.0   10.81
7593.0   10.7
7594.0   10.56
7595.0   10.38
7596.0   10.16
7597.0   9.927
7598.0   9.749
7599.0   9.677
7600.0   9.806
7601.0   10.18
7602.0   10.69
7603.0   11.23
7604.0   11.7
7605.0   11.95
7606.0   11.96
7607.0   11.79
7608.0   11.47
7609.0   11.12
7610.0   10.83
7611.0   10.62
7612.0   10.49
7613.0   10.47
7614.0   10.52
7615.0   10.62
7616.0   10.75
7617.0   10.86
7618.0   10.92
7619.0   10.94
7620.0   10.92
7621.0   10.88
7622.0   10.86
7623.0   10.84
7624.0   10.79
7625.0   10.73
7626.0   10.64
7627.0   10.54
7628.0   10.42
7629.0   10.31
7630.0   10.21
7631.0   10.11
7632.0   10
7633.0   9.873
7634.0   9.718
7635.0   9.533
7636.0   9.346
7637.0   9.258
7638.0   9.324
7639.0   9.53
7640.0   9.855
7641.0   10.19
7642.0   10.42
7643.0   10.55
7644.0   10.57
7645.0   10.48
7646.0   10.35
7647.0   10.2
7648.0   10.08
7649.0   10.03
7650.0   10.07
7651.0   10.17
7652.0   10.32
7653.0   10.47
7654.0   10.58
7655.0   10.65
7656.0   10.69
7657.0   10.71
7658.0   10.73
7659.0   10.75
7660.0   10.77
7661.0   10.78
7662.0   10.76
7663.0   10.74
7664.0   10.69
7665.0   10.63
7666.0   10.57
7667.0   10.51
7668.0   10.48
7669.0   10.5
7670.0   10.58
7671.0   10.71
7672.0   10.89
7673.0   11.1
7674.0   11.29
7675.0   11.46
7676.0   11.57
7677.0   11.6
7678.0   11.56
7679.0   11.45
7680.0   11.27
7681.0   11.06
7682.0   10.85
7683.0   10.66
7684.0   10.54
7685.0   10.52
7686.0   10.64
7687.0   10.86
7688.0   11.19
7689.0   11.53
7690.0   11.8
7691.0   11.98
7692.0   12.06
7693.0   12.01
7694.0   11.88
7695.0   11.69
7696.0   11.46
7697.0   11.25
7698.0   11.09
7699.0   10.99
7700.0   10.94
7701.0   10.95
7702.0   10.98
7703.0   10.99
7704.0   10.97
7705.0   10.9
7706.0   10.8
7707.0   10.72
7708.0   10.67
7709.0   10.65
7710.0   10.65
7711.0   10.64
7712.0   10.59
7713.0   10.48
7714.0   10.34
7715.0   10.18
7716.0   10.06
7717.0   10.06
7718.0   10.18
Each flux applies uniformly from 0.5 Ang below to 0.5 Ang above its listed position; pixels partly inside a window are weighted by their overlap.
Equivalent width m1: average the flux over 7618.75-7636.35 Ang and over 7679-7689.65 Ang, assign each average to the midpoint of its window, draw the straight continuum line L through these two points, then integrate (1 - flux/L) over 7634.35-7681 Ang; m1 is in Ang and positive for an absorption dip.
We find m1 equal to 0.6 Ang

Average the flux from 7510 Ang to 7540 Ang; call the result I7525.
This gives 11.5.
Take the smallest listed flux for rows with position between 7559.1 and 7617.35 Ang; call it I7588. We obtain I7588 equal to 9.677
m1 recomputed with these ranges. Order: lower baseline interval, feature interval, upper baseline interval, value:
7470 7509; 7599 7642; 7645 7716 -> 2.0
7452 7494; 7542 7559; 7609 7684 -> 0.2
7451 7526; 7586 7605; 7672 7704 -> 1.2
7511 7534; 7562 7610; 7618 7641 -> 0.6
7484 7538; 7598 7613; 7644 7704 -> 0.4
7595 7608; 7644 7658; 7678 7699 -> 0.8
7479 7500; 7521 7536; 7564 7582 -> -1.5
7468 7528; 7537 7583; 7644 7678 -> 2.2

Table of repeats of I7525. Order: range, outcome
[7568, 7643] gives 10.5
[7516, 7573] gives 11.1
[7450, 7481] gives 10.9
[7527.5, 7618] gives 10.7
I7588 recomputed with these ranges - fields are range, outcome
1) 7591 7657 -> 9.258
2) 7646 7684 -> 10.03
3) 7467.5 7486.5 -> 10.45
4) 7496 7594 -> 10.01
